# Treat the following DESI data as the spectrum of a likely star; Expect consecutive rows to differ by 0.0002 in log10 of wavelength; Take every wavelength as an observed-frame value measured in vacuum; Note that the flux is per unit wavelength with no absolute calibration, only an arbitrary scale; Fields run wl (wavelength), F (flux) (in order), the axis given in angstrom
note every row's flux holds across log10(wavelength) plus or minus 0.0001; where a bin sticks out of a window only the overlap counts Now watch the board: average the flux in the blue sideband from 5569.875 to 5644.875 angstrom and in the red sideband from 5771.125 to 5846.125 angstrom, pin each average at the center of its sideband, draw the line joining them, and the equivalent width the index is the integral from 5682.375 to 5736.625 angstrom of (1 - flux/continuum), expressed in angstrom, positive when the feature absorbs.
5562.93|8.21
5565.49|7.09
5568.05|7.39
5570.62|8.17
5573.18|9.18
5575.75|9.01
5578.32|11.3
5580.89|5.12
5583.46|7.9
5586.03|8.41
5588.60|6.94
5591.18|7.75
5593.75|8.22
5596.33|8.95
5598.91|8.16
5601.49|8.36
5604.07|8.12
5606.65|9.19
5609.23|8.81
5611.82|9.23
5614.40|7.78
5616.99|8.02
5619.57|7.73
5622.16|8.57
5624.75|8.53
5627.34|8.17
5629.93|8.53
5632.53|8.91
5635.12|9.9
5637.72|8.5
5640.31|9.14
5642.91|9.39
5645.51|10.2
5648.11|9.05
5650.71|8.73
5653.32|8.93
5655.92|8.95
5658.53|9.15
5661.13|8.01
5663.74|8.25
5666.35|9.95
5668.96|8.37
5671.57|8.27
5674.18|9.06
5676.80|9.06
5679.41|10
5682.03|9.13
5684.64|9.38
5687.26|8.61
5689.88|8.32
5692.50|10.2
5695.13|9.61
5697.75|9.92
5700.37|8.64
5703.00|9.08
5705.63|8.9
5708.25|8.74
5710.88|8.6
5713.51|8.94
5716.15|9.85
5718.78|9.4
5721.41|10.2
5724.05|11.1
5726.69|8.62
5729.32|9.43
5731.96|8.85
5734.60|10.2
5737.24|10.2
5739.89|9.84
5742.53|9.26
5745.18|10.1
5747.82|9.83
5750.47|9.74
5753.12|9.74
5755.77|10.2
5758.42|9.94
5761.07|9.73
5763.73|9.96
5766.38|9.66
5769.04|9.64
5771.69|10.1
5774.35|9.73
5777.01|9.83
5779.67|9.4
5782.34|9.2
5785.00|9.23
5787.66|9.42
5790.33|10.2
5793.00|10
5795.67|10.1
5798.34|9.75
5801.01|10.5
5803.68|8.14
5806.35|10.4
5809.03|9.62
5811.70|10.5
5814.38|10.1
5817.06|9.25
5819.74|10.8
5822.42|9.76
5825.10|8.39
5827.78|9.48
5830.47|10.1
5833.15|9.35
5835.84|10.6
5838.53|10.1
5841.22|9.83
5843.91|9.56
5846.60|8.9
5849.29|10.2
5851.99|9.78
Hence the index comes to -1.19 angstrom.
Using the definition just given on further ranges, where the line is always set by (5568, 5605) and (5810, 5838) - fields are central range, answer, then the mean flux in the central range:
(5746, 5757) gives -0.63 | 9.89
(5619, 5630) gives 0.21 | 8.32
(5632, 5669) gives -1.69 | 9.05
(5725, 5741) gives -0.58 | 9.55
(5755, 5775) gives -0.91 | 9.87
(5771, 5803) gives -0.54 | 9.75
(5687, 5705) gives -0.50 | 9.22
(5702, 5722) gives -0.22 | 9.18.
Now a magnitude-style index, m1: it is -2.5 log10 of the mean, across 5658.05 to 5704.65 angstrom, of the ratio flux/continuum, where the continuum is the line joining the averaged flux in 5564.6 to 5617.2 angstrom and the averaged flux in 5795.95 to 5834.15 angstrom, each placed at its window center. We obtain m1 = -0.024 mag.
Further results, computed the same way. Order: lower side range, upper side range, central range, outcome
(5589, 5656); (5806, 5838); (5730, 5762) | -0.045 mag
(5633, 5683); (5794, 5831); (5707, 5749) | -0.022 mag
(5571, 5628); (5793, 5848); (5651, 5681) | -0.016 mag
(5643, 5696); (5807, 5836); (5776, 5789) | 0.023 mag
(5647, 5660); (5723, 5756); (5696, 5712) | 0.049 mag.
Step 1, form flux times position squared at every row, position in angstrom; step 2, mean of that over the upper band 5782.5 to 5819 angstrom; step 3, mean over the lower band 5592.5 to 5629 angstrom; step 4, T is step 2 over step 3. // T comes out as 1.24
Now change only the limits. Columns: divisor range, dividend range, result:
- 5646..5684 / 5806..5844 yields 1.16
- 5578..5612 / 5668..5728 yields 1.17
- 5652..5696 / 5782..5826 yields 1.13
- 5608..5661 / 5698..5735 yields 1.09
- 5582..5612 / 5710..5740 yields 1.21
